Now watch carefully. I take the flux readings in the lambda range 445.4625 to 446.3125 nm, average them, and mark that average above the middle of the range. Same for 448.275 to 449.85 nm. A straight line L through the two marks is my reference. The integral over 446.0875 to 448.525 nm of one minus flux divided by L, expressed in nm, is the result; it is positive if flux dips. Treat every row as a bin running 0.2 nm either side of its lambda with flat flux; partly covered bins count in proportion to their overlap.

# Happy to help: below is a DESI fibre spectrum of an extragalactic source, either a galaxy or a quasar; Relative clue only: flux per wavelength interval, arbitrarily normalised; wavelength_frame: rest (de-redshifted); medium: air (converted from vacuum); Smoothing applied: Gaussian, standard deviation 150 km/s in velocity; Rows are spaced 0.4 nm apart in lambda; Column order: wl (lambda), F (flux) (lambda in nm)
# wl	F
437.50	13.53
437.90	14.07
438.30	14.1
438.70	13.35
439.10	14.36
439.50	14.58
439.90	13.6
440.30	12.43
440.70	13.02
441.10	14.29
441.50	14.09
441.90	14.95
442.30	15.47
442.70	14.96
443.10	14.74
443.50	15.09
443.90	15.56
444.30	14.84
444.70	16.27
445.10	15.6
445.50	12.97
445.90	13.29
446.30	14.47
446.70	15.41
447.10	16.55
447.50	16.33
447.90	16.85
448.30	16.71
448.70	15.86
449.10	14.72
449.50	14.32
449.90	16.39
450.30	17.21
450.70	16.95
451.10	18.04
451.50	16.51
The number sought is -0.290 nm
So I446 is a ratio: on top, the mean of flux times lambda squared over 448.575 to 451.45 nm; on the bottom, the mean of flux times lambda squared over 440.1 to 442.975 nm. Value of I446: 1.2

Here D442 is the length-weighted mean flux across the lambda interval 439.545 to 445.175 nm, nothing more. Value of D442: 14.6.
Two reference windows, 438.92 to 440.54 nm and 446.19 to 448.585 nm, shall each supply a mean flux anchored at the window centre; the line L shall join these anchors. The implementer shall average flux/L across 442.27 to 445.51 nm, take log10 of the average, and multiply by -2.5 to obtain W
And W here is -0.01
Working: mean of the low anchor 13.7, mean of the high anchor 16.1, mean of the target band 15.2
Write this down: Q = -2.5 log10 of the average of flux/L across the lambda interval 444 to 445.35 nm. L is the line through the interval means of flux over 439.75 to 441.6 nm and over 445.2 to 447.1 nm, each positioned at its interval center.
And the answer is -0.10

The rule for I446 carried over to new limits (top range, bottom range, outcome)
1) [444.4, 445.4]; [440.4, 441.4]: 1.16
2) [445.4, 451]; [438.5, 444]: 1.13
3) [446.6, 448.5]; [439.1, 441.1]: 1.25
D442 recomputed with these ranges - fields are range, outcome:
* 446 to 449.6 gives 15.7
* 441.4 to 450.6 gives 15.4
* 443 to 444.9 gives 15.3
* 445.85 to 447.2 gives 15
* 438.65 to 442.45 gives 14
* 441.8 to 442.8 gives 15.2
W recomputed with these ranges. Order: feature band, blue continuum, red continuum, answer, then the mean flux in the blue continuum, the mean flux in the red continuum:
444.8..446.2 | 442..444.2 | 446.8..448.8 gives 0.12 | 15.1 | 16.4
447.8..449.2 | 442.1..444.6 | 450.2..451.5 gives 0.04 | 15.2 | 17.3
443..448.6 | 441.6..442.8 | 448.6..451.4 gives 0.02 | 15.1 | 16.2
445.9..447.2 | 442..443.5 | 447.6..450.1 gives 0.03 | 15.1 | 15.8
